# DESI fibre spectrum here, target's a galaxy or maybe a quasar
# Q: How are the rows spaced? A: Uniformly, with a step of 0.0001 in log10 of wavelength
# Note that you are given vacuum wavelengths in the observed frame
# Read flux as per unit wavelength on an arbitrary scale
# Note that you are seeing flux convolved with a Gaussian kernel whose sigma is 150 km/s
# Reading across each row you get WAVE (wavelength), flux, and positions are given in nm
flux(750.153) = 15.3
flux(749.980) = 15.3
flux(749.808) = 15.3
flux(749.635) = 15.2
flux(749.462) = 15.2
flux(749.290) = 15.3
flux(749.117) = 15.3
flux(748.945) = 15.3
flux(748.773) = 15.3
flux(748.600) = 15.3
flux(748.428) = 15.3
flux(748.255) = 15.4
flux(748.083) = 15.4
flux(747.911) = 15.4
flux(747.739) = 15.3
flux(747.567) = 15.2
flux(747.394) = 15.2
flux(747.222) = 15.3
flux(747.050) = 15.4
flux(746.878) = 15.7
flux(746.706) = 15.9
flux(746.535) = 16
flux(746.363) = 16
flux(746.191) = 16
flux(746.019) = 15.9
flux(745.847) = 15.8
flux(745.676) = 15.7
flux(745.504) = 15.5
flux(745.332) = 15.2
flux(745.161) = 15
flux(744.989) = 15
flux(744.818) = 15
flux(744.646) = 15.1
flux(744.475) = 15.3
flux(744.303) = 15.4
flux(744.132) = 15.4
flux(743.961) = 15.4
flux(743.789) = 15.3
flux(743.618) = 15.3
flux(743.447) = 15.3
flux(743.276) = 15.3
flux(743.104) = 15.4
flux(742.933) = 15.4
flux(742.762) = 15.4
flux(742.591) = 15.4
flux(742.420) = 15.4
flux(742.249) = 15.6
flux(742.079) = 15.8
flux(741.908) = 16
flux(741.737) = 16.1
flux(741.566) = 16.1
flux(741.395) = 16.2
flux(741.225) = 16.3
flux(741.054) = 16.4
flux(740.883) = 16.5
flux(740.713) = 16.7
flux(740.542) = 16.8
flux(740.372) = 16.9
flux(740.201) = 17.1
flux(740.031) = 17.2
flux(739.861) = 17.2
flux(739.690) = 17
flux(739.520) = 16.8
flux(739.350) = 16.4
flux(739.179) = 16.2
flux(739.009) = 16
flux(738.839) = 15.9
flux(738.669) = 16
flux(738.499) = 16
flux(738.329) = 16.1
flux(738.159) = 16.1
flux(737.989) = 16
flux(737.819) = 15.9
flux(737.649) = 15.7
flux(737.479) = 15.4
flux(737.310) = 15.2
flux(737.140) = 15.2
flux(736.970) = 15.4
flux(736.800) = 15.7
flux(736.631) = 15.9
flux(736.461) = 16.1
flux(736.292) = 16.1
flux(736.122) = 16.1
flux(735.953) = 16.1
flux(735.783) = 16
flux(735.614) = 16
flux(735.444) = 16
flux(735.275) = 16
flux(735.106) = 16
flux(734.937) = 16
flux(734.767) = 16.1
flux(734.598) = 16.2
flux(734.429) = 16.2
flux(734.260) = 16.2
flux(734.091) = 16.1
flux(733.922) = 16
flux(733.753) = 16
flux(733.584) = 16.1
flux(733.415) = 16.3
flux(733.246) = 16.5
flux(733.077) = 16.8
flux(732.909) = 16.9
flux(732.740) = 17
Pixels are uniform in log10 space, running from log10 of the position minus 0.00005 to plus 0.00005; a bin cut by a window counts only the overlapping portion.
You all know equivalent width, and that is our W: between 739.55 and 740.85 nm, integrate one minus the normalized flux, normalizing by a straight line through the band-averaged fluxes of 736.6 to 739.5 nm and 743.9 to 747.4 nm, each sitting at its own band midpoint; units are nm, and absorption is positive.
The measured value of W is -0.10 nm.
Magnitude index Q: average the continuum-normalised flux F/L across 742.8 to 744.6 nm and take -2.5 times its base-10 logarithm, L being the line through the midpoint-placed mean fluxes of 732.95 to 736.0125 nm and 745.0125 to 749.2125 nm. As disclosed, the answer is 0.02 mag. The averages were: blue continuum 16.2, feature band 15.3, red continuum 15.5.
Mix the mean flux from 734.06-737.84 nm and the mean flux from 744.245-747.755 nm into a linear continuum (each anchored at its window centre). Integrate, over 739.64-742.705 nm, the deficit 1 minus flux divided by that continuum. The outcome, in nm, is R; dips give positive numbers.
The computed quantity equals -0.13 nm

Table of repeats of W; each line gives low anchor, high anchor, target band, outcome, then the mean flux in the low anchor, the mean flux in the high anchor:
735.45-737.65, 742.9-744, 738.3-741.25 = -0.19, 15.8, 15.3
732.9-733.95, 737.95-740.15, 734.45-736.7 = 0.04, 16.4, 16.4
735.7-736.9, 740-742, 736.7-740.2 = 0.03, 16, 16.5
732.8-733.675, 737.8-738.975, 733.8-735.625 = 0.03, 16.5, 16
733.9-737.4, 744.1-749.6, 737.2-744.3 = -0.14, 15.9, 15.4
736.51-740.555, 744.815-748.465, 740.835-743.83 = 0.02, 16.2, 15.5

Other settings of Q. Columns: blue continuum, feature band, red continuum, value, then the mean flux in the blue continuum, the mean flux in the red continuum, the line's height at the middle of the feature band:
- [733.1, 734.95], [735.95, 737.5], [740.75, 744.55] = 0.021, 16.2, 15.7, 16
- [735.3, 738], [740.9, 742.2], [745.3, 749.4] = -0.032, 15.8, 15.5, 15.7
